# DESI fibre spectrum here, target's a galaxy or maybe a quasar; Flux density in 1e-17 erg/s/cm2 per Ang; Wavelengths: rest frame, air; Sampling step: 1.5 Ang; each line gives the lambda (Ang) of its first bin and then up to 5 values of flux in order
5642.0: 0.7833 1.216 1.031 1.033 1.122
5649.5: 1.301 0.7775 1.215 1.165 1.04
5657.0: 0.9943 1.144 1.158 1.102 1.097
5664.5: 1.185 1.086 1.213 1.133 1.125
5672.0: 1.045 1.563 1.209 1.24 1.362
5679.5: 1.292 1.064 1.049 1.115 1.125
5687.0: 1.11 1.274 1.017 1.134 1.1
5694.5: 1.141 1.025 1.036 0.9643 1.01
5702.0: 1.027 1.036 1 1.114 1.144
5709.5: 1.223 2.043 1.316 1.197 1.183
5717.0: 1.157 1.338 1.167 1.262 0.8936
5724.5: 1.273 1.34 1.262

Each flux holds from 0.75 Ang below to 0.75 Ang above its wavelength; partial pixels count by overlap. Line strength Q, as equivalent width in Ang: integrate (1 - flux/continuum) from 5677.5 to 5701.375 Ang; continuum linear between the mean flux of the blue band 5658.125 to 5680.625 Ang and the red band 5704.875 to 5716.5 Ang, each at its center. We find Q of 2.5 Ang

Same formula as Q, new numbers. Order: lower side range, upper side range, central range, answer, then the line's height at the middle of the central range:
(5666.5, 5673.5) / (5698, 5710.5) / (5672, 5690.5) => -0.9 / 1.14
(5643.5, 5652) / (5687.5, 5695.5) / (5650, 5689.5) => -1.7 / 1.1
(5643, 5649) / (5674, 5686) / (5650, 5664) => 0.6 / 1.13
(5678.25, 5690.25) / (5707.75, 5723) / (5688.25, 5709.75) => 2.4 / 1.21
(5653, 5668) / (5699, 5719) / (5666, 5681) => -1.1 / 1.14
